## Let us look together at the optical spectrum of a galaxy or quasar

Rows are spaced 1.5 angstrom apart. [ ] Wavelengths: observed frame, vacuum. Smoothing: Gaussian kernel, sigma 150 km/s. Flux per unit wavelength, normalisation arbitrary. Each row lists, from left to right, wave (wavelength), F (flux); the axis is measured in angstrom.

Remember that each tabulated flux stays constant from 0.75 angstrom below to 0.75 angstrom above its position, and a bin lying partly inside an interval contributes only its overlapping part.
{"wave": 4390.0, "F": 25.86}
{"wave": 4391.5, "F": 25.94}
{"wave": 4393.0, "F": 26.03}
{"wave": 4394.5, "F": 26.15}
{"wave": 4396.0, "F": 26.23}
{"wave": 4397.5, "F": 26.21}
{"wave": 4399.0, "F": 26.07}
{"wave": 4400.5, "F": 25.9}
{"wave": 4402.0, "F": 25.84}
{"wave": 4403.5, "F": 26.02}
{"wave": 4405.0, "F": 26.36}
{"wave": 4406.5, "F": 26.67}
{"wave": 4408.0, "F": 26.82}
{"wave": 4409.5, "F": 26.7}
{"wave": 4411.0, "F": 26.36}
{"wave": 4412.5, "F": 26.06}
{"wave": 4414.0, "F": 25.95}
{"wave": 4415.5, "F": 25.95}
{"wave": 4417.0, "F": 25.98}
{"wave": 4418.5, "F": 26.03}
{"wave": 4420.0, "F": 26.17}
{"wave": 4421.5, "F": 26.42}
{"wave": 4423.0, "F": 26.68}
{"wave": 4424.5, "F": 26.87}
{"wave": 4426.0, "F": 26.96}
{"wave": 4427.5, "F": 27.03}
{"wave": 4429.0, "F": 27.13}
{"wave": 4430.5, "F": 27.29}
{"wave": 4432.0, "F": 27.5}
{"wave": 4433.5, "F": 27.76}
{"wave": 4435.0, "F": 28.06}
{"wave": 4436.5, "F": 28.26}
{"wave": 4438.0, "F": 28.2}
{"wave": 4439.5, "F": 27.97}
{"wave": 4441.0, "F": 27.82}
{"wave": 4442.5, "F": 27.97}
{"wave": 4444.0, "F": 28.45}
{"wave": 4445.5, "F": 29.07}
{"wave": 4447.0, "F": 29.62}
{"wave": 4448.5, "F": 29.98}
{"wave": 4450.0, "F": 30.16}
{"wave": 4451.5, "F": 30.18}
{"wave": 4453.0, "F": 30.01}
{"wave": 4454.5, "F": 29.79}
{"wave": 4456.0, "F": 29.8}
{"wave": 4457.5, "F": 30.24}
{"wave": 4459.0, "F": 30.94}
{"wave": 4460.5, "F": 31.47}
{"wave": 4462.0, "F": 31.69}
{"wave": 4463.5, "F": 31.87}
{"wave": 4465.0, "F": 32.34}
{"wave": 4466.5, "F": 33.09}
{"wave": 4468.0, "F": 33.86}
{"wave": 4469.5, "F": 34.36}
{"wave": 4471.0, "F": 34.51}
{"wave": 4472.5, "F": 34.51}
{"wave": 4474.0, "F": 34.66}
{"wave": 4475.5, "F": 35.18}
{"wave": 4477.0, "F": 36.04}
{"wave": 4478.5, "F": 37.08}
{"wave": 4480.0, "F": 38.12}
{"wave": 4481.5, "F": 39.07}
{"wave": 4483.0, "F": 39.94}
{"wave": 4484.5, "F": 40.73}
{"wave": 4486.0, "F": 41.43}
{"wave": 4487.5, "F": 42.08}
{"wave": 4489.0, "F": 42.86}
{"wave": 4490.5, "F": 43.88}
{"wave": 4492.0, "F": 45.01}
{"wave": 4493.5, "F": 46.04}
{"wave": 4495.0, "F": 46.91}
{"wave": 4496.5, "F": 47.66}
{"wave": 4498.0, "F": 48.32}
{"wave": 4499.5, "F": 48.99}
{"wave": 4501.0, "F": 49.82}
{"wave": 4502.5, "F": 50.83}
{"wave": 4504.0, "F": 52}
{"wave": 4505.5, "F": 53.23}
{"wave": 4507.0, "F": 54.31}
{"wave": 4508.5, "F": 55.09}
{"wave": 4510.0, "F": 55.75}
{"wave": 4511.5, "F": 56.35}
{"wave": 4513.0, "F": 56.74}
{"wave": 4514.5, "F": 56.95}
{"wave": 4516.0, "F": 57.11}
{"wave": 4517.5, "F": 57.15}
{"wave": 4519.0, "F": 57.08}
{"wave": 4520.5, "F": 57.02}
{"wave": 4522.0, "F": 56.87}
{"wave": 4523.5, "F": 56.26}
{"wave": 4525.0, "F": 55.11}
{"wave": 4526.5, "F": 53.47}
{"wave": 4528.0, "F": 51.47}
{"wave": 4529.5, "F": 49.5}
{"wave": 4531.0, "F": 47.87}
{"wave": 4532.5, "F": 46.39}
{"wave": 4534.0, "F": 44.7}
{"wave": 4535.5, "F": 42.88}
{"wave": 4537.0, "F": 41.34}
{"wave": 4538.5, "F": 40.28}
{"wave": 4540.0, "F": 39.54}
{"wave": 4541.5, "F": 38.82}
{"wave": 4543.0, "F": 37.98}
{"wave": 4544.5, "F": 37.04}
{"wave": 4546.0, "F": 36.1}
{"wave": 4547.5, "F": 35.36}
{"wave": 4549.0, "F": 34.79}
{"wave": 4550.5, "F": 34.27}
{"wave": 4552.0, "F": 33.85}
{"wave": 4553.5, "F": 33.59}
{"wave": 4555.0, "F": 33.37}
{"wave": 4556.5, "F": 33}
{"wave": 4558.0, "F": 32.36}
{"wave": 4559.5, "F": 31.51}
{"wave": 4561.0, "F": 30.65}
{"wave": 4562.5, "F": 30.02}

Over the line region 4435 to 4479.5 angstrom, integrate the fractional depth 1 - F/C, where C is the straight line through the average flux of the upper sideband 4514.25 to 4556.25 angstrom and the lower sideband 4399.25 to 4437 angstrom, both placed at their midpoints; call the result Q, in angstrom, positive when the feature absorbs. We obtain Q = 2.0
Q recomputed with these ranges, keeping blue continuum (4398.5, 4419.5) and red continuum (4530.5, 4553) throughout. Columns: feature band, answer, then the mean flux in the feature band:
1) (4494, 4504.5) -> -4.2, 49.1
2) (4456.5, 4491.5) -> -3.7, 36.1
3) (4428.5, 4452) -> 0.7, 28.5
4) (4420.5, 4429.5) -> 0.3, 26.8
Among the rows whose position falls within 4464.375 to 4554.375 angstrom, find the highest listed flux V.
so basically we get 57.15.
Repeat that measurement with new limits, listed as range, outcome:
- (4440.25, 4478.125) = 36.04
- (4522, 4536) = 56.87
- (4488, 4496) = 46.91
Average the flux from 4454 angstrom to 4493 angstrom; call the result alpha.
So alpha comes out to 36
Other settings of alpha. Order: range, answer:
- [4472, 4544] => 47.1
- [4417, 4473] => 29.4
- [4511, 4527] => 56.4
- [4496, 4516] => 53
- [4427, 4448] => 28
